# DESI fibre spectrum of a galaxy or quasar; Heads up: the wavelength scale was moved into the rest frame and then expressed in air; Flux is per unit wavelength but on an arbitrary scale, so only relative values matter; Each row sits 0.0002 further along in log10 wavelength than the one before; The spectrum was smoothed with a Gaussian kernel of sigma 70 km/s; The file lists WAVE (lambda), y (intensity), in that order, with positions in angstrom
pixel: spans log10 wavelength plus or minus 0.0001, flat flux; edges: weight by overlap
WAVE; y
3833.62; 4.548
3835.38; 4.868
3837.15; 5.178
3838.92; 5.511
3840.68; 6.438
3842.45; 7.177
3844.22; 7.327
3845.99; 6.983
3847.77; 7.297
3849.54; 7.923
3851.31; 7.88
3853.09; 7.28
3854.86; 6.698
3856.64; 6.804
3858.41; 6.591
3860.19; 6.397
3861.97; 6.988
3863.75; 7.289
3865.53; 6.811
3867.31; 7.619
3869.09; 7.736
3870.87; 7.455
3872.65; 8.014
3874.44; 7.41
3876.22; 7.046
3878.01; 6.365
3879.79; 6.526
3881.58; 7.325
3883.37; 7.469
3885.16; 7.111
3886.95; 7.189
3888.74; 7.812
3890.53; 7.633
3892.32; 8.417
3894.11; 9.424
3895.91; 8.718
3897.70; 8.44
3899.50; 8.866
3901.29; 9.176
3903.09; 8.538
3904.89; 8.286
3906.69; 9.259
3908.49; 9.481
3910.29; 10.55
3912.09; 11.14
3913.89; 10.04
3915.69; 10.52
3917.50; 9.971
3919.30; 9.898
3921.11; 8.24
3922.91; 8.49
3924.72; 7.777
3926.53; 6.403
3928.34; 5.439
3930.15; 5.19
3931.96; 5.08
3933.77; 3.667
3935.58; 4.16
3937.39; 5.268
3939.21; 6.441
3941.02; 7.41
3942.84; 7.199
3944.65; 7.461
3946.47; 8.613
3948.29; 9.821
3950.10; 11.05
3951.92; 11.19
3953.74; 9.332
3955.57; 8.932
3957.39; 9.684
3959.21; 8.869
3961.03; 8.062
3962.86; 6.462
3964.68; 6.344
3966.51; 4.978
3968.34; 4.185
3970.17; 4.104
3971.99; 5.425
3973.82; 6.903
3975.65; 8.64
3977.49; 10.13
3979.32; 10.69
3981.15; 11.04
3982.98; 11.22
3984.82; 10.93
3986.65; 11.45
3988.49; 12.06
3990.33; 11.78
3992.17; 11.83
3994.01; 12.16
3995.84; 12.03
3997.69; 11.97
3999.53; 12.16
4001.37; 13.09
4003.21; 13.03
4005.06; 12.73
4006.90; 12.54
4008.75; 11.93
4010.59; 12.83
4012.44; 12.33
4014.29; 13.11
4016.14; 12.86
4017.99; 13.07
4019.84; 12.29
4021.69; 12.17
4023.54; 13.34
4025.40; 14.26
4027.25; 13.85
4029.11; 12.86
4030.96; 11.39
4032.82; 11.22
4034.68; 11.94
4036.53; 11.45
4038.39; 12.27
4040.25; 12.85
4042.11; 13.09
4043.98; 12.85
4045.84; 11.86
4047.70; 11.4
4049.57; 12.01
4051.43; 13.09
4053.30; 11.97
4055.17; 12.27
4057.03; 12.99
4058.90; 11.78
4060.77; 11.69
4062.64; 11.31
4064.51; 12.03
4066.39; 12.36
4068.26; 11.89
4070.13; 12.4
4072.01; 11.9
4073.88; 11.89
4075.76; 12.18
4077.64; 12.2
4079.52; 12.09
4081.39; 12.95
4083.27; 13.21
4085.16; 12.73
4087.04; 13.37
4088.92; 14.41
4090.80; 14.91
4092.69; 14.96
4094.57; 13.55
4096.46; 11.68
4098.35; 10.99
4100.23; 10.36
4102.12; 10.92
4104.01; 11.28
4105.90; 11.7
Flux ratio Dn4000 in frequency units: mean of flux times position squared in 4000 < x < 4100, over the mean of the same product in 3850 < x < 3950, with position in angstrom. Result 1.75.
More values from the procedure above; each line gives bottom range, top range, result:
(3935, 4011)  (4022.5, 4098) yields 1.38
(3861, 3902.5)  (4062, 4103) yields 1.79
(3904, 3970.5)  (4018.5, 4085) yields 1.67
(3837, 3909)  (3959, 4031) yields 1.53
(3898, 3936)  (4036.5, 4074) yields 1.60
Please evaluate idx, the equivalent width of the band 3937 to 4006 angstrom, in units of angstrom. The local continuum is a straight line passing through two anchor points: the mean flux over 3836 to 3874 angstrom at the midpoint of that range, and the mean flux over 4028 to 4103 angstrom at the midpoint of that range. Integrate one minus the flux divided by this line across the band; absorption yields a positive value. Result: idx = 4.47 angstrom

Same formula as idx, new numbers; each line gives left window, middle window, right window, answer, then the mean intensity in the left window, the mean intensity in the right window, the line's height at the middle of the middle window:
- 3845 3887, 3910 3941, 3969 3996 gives 3.77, 7.17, 9.92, 8.58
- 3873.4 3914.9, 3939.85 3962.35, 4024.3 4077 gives 2.05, 8.37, 12.3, 9.78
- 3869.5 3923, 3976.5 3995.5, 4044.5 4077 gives -1.62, 8.49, 12.1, 10.4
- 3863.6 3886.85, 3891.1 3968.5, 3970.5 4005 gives 6.91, 7.24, 10.9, 8.99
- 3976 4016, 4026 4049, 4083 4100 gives 0.36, 11.9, 13.2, 12.5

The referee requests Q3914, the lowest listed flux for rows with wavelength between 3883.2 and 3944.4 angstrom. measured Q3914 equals 3.667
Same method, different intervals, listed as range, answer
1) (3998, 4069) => 11.22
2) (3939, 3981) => 4.104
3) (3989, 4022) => 11.78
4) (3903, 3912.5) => 8.286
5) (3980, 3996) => 10.93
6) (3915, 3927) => 6.403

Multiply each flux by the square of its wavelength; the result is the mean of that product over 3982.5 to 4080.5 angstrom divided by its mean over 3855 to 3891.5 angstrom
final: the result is 1.85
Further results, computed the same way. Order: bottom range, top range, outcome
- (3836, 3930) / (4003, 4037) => 1.73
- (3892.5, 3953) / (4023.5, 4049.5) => 1.60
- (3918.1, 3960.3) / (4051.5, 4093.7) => 1.76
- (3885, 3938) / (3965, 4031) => 1.45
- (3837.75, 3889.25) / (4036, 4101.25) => 1.94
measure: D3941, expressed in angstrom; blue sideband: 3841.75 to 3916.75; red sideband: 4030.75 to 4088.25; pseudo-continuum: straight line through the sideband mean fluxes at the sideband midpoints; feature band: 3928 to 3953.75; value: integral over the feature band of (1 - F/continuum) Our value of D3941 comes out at 6.4 angstrom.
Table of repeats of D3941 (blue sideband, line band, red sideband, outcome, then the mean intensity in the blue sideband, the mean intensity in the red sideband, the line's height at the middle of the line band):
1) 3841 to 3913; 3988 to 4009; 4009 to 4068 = -1.9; 7.8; 12.4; 11.3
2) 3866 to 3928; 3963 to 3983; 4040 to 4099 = 5.5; 8.33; 12.5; 10.2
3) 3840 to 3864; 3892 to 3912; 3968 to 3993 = -2.8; 7.07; 9.43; 7.99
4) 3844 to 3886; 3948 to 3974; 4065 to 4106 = 4.9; 7.18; 12.5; 9.48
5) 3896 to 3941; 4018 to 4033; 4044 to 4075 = -2.3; 7.93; 12.1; 11.1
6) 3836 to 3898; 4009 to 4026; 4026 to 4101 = -2.5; 7.25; 12.4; 11.2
